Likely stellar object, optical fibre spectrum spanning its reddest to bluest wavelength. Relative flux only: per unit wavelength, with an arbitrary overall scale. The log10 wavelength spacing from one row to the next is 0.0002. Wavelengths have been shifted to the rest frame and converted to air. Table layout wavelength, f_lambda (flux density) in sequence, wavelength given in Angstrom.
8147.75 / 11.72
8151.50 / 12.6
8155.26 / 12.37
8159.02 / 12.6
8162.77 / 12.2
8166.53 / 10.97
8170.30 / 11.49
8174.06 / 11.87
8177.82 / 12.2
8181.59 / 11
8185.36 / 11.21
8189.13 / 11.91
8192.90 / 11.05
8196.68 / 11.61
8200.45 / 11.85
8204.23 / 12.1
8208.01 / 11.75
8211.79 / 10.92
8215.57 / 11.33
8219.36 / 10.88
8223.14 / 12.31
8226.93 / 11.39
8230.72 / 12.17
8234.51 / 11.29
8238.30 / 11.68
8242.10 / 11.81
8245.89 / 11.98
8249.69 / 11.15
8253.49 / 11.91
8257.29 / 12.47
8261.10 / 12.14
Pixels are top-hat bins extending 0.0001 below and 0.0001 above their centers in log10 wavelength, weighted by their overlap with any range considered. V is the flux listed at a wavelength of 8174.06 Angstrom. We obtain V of 11.87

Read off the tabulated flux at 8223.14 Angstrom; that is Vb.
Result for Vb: 12.31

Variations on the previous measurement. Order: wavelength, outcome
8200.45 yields 11.85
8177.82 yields 12.2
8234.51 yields 11.29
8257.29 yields 12.47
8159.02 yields 12.6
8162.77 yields 12.2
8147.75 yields 11.72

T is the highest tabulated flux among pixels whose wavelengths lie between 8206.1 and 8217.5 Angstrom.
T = 11.75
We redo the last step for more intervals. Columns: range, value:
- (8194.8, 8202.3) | 11.85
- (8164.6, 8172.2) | 11.49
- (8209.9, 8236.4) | 12.31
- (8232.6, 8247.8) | 11.98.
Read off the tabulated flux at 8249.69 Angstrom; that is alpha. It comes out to 11.15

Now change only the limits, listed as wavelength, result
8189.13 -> 11.91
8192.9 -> 11.05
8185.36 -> 11.21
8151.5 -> 12.6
